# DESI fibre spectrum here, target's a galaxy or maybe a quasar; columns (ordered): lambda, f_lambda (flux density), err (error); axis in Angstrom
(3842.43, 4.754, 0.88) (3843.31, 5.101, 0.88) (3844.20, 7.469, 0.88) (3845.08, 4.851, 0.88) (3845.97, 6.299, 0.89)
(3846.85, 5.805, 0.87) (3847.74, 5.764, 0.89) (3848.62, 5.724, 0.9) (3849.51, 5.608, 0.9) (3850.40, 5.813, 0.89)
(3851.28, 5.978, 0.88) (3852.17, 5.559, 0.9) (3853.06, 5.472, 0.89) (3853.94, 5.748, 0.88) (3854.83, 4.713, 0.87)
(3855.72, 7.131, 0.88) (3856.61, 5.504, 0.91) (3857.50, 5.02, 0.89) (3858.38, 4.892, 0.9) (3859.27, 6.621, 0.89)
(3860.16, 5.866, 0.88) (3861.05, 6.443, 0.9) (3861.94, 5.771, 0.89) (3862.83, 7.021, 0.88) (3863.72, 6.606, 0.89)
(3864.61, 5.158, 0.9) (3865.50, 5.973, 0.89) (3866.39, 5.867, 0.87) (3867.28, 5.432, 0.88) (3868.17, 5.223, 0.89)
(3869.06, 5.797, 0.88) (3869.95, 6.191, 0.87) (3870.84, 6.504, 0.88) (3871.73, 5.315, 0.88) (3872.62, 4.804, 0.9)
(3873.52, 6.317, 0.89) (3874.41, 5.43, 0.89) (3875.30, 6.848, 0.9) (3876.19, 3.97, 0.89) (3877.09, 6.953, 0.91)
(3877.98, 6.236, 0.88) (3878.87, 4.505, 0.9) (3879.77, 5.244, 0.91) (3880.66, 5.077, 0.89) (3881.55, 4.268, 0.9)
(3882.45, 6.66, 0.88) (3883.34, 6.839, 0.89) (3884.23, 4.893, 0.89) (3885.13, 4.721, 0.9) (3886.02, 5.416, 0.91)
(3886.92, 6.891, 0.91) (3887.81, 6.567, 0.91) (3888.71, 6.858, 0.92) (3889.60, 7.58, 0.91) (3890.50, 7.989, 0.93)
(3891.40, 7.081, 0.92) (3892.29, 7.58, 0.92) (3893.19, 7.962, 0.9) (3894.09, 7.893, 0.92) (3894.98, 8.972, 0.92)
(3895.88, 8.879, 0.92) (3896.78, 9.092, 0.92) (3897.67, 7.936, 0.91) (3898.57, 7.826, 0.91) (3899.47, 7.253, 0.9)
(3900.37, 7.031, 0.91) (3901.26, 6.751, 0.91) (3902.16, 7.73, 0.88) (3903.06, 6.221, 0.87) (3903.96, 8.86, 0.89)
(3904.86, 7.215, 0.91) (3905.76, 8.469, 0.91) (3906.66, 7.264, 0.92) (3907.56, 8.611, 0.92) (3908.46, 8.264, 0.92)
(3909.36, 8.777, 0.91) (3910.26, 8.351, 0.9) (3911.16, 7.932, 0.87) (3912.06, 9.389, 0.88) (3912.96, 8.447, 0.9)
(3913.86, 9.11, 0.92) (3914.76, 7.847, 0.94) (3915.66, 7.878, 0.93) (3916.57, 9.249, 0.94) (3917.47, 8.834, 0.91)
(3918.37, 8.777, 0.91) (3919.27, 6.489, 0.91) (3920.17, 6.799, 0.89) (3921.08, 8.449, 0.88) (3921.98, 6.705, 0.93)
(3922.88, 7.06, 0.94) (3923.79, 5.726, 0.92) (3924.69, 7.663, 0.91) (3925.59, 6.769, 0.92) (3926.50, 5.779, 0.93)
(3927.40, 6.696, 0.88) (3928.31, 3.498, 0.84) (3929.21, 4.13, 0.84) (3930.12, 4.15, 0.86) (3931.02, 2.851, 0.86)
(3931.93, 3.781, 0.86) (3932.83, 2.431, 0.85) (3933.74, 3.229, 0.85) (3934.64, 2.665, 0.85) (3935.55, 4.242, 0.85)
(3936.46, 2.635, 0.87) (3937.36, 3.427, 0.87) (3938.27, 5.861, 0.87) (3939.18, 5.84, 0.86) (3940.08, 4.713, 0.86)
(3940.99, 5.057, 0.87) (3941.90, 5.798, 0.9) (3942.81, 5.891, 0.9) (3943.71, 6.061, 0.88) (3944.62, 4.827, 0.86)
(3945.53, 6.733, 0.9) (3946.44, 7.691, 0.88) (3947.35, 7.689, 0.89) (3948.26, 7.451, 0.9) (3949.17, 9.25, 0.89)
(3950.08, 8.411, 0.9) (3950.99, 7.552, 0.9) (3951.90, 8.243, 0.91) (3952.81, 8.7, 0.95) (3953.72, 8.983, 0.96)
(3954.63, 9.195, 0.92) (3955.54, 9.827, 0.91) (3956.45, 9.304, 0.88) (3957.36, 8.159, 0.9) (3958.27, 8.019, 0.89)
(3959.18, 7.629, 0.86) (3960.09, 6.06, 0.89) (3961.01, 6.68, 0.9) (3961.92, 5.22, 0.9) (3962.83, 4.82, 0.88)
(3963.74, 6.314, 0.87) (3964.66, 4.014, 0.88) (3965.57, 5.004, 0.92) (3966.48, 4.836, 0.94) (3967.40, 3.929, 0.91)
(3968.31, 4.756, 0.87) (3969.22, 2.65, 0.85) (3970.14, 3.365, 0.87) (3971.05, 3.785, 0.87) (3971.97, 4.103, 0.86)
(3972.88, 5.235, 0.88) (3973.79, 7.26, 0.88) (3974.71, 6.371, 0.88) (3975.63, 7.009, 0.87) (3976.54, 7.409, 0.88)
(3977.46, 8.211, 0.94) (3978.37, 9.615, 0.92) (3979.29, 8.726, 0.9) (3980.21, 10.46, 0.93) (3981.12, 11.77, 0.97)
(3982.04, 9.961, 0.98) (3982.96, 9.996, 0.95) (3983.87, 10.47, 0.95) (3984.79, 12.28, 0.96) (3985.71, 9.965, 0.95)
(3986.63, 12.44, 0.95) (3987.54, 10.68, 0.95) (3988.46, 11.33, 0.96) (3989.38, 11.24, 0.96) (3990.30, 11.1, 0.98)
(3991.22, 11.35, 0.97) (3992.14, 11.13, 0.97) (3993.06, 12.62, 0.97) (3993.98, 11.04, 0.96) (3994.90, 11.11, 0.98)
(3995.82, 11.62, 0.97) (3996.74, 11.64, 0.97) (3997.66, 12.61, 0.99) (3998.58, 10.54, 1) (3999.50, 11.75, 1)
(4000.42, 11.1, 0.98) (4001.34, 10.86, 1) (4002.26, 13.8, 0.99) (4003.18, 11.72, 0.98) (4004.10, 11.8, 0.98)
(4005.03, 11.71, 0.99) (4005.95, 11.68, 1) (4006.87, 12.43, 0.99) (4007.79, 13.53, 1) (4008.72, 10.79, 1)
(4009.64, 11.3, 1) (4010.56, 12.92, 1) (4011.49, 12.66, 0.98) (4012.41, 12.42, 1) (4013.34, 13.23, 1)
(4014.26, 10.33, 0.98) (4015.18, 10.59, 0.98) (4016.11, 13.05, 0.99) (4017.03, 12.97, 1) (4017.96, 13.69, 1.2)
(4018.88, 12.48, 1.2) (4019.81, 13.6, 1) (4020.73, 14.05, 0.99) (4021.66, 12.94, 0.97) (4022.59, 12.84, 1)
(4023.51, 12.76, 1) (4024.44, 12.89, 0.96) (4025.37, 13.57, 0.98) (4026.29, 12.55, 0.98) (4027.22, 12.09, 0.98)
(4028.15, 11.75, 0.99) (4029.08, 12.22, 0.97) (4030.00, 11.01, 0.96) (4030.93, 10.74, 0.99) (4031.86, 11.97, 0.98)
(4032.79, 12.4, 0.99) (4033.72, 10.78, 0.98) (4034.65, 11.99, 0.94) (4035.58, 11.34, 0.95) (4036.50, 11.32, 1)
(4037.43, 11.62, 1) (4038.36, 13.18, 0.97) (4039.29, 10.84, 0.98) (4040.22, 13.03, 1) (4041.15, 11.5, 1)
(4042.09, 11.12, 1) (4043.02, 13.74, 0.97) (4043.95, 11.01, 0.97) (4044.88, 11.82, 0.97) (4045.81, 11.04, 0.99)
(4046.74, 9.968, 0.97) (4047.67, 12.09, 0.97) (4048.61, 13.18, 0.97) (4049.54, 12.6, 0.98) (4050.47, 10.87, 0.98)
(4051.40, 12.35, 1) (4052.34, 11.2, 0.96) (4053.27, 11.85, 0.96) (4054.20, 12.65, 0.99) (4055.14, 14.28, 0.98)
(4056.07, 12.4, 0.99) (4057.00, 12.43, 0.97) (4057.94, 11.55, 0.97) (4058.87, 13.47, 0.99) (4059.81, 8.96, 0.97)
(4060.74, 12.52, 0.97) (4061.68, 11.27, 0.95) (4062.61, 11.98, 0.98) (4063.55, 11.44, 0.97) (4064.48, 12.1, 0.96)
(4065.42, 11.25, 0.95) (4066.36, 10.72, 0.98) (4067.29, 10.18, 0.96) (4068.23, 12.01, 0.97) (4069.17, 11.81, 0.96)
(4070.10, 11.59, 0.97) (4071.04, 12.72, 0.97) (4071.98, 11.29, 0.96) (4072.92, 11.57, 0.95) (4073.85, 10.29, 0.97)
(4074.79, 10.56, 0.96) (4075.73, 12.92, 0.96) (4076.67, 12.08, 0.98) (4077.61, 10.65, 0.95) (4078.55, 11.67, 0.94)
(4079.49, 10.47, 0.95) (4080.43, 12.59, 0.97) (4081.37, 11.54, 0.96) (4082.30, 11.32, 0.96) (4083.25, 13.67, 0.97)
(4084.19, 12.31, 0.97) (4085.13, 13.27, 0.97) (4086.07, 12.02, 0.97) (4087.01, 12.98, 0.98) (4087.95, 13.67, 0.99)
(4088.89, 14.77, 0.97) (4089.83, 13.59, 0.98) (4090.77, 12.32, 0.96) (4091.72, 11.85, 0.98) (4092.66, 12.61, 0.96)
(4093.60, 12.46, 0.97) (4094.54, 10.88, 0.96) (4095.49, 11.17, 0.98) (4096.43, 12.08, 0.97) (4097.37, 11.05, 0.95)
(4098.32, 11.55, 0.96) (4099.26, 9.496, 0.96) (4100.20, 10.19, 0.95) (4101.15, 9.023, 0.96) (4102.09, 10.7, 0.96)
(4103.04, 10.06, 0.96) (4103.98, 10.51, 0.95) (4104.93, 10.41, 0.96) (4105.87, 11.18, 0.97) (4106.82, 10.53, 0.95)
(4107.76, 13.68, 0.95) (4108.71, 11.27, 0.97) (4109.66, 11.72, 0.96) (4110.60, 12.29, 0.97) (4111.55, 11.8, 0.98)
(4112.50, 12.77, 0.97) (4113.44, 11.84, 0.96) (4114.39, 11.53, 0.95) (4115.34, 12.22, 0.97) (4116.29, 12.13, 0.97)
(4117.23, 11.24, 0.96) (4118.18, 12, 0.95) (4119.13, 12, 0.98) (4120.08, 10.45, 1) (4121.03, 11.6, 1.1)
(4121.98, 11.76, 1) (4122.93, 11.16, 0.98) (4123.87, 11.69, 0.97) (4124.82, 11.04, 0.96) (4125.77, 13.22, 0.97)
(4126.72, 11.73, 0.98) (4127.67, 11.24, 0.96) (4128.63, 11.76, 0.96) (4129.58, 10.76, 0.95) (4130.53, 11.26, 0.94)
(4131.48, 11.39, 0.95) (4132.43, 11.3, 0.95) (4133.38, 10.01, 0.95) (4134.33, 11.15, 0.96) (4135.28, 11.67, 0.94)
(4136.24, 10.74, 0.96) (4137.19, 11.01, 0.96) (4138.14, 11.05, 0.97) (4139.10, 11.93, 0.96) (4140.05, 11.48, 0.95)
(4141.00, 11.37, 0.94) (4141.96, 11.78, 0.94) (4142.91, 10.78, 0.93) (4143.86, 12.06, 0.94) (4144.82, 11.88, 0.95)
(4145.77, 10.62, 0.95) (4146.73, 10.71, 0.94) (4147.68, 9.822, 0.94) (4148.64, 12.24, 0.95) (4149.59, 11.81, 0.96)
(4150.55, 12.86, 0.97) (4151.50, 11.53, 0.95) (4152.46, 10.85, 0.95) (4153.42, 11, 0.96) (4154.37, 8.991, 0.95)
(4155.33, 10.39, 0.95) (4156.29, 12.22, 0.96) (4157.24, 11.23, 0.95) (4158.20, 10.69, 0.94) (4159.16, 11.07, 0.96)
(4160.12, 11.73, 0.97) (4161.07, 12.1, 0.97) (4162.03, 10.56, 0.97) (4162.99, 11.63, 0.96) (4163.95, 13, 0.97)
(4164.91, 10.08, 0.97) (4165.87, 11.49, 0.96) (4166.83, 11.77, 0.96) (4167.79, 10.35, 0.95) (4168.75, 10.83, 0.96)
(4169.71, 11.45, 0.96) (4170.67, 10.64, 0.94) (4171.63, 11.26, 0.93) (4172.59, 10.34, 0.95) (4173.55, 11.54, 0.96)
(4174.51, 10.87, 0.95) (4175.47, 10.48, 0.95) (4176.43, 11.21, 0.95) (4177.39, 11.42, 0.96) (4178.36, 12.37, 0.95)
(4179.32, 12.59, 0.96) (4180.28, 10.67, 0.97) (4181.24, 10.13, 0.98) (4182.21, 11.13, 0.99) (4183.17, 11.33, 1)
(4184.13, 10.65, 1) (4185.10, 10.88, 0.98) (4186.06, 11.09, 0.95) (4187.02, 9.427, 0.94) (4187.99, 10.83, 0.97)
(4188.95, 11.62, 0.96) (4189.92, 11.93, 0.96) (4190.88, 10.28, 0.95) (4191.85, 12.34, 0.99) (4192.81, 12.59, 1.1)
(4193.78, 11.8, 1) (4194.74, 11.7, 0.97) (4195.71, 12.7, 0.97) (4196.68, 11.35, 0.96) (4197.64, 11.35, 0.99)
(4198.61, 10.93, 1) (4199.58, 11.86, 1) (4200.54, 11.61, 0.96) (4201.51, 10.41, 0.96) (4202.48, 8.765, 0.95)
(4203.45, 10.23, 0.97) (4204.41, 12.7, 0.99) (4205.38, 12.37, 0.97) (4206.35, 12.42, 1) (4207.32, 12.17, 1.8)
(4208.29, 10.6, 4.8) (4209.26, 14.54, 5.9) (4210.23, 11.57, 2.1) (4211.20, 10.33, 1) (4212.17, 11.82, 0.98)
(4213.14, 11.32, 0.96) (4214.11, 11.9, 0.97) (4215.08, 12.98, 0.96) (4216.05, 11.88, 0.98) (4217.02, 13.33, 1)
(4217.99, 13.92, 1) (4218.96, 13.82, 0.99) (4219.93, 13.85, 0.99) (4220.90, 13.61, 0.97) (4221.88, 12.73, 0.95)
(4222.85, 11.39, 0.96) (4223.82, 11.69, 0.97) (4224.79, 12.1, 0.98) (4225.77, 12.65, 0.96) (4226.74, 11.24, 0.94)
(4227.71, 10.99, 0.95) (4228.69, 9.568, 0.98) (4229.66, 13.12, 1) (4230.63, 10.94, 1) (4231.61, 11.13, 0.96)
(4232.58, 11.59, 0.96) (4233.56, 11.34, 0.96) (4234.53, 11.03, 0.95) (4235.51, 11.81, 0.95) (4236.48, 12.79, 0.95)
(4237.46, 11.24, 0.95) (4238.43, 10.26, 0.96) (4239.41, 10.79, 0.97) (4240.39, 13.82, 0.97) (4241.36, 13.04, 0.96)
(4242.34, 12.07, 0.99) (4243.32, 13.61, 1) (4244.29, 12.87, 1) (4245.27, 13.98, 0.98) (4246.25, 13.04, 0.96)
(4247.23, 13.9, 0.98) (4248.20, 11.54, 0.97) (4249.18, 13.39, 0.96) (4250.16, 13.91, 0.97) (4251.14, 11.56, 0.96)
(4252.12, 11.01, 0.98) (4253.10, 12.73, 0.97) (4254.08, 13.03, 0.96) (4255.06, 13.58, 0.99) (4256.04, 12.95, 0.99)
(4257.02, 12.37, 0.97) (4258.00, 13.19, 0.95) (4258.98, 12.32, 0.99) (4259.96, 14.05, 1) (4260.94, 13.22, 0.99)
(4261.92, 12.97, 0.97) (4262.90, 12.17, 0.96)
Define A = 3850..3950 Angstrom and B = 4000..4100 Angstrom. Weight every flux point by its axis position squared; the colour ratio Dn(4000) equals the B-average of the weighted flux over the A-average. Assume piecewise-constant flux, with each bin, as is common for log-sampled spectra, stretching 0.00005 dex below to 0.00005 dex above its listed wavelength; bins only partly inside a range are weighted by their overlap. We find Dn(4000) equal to 2.0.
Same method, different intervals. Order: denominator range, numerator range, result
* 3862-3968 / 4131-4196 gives 1.93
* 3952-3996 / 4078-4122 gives 1.52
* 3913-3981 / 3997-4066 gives 1.97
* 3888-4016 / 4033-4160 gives 1.53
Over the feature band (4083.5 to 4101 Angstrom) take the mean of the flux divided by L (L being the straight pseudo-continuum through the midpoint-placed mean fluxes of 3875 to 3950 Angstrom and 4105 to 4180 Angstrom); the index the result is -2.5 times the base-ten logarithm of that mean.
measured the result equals -0.17 mag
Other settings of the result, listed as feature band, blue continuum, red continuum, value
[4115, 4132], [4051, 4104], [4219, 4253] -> 0.03 mag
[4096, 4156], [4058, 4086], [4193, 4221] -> 0.05 mag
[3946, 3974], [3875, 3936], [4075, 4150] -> 0.21 mag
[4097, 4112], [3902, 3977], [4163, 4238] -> -0.13 mag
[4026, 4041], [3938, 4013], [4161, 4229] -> -0.23 mag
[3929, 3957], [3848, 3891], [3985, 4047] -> 0.43 mag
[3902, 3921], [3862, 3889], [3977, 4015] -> -0.10 mag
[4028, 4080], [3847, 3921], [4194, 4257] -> -0.24 mag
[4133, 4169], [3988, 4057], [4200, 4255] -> 0.08 mag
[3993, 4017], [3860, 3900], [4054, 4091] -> -0.18 mag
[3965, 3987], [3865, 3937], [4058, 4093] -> 0.20 mag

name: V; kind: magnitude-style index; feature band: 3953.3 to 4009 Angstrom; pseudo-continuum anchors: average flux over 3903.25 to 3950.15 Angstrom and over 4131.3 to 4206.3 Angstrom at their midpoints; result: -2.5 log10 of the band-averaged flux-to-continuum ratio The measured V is -0.19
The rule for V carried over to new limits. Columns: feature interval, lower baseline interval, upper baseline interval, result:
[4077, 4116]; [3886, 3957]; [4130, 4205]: -0.18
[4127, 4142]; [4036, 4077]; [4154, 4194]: 0.01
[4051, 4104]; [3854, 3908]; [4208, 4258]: -0.21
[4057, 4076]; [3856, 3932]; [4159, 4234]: -0.21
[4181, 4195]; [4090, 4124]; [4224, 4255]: 0.06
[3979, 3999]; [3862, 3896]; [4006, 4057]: -0.06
